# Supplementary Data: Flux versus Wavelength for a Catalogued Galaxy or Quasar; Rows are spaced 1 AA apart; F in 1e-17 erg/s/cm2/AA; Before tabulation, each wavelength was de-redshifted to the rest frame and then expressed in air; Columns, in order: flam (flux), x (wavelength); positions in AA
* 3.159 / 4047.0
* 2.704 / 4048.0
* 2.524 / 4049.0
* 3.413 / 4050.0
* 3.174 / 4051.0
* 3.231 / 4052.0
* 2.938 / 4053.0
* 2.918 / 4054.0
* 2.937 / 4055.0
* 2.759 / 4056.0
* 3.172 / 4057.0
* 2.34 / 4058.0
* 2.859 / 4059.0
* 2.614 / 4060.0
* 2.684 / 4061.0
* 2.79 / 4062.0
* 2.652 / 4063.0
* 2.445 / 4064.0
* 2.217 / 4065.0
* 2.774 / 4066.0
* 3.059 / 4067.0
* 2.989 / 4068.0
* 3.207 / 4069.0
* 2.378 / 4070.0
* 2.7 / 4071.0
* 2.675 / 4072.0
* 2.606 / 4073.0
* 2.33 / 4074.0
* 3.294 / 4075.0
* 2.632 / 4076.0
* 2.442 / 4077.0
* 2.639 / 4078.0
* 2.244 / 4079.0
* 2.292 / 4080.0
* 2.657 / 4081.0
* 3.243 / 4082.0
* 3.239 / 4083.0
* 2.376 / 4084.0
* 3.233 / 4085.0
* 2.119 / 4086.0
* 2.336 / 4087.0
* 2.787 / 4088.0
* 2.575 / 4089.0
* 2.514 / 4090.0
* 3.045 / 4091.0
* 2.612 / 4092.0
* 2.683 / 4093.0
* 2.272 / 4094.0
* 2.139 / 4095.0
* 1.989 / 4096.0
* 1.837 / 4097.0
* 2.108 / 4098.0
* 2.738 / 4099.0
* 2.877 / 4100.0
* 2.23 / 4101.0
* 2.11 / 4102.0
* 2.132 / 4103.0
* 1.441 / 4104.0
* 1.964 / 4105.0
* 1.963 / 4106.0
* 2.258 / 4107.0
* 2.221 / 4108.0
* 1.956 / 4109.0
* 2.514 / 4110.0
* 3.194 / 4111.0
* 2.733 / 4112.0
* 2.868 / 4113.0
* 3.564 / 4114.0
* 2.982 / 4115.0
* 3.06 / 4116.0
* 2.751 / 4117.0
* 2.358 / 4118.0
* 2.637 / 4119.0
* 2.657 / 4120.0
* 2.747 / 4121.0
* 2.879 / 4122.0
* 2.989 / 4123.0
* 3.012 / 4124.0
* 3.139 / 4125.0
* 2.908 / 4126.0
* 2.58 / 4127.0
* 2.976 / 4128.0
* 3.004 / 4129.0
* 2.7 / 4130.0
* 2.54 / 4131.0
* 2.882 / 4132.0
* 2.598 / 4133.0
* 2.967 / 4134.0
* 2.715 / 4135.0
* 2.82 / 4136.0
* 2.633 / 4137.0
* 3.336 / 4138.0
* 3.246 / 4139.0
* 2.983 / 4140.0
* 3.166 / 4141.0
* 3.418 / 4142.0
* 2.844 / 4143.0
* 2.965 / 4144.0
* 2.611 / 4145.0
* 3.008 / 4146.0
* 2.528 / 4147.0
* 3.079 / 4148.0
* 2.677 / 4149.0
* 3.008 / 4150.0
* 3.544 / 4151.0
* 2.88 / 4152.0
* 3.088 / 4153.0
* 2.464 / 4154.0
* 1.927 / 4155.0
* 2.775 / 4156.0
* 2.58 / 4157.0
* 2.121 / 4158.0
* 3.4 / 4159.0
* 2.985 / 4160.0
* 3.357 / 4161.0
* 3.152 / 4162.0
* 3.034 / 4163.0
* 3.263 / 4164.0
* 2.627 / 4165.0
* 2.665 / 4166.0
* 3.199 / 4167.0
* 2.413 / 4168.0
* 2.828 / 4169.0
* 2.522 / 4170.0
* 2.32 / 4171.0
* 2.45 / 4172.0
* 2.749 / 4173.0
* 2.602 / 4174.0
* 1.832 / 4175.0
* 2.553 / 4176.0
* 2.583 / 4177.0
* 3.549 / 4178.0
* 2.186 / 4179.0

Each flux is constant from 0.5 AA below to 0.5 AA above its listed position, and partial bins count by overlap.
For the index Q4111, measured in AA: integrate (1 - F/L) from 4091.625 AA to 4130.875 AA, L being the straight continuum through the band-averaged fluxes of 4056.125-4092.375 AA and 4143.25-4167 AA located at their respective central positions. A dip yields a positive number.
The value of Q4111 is 3.0 AA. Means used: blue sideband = 2.69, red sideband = 2.87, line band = 2.56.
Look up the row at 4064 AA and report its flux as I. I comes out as 2.445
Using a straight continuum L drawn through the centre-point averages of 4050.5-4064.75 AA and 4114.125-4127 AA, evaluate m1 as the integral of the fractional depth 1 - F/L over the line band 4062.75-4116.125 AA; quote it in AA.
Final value 5.2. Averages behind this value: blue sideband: 2.81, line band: 2.55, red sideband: 2.85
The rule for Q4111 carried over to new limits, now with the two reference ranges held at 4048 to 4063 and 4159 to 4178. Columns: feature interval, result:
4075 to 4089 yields 0.94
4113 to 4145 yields -1.10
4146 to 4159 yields 0.11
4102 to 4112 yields 2.18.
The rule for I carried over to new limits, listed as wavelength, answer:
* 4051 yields 3.174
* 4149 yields 2.677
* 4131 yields 2.54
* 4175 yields 1.832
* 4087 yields 2.336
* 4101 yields 2.23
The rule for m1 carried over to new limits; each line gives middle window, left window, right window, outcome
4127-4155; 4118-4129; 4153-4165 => -0.6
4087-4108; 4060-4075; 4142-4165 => 3.4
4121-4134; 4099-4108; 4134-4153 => -1.0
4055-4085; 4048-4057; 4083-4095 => 0.9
